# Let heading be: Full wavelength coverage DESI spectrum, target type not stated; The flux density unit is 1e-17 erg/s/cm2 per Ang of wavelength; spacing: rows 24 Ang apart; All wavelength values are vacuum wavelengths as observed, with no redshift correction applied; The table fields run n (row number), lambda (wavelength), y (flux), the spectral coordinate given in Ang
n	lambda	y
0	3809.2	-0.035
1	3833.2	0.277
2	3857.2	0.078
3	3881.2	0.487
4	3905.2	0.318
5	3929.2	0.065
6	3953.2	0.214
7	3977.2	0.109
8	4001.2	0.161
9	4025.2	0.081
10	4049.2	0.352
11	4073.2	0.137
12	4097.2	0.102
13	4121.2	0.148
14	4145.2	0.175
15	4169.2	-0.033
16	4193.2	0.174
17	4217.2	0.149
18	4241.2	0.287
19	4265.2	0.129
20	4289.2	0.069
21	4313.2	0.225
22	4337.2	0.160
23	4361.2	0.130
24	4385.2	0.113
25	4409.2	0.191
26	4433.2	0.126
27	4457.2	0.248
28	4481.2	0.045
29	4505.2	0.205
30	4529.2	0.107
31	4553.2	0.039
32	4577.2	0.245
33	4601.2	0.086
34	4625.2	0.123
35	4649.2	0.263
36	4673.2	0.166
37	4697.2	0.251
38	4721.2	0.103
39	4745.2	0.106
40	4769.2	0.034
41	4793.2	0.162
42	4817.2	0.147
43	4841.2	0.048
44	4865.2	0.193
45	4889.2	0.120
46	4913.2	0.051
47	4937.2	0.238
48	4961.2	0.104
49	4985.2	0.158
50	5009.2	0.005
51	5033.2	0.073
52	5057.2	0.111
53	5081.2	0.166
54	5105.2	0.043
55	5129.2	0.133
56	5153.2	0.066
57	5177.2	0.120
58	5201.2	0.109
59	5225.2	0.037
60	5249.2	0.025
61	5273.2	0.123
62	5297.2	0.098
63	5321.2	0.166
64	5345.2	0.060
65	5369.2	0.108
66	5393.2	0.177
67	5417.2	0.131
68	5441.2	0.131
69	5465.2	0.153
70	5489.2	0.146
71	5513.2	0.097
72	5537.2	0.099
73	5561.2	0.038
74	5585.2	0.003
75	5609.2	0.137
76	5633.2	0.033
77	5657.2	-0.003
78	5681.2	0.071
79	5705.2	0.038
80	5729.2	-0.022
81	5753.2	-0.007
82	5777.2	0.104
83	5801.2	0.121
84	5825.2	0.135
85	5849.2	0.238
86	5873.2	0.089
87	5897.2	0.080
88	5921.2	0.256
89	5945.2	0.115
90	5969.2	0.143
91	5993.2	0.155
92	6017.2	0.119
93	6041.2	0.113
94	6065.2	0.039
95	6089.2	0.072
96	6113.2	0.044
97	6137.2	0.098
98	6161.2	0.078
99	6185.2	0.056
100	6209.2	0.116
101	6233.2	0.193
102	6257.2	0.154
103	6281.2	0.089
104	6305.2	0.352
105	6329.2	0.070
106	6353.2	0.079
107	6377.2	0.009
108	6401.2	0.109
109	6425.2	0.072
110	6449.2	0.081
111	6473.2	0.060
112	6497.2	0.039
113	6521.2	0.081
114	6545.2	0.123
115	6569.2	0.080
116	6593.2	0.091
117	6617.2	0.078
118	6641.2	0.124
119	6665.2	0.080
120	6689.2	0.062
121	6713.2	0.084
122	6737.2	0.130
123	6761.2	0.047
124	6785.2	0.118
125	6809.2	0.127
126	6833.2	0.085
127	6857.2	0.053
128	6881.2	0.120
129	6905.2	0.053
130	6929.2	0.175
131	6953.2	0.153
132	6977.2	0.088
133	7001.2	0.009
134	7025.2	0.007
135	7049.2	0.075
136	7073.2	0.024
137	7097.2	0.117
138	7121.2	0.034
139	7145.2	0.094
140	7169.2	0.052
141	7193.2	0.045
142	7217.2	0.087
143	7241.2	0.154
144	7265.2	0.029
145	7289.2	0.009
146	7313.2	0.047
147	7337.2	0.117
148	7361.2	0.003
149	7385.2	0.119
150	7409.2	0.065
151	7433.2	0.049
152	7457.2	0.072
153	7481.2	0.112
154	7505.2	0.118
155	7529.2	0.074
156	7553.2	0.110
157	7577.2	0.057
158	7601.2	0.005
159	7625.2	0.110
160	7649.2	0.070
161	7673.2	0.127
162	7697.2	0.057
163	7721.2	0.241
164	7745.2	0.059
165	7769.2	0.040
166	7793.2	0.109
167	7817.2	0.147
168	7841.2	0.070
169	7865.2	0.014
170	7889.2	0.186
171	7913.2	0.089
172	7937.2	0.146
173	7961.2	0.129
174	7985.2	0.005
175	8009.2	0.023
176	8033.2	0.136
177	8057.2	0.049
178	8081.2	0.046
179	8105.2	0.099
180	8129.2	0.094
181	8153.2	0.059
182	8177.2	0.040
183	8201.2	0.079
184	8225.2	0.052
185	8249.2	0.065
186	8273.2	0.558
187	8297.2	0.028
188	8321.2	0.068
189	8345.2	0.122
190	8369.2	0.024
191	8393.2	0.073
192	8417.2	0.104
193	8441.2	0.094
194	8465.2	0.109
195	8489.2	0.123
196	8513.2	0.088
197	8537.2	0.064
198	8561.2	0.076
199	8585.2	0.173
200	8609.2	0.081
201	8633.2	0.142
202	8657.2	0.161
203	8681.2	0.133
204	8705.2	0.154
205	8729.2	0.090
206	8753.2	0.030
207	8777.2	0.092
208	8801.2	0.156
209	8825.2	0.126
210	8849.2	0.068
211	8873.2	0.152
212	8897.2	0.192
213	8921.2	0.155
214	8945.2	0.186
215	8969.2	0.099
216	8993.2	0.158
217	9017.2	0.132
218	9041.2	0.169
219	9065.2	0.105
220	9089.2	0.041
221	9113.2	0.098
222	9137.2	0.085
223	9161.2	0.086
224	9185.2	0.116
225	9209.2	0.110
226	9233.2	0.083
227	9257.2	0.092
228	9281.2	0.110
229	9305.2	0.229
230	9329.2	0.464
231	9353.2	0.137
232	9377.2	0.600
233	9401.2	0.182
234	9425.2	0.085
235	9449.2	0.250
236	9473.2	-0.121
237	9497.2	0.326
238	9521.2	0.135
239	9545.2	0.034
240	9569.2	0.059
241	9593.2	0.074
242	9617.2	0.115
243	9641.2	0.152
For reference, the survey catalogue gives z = 1.220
